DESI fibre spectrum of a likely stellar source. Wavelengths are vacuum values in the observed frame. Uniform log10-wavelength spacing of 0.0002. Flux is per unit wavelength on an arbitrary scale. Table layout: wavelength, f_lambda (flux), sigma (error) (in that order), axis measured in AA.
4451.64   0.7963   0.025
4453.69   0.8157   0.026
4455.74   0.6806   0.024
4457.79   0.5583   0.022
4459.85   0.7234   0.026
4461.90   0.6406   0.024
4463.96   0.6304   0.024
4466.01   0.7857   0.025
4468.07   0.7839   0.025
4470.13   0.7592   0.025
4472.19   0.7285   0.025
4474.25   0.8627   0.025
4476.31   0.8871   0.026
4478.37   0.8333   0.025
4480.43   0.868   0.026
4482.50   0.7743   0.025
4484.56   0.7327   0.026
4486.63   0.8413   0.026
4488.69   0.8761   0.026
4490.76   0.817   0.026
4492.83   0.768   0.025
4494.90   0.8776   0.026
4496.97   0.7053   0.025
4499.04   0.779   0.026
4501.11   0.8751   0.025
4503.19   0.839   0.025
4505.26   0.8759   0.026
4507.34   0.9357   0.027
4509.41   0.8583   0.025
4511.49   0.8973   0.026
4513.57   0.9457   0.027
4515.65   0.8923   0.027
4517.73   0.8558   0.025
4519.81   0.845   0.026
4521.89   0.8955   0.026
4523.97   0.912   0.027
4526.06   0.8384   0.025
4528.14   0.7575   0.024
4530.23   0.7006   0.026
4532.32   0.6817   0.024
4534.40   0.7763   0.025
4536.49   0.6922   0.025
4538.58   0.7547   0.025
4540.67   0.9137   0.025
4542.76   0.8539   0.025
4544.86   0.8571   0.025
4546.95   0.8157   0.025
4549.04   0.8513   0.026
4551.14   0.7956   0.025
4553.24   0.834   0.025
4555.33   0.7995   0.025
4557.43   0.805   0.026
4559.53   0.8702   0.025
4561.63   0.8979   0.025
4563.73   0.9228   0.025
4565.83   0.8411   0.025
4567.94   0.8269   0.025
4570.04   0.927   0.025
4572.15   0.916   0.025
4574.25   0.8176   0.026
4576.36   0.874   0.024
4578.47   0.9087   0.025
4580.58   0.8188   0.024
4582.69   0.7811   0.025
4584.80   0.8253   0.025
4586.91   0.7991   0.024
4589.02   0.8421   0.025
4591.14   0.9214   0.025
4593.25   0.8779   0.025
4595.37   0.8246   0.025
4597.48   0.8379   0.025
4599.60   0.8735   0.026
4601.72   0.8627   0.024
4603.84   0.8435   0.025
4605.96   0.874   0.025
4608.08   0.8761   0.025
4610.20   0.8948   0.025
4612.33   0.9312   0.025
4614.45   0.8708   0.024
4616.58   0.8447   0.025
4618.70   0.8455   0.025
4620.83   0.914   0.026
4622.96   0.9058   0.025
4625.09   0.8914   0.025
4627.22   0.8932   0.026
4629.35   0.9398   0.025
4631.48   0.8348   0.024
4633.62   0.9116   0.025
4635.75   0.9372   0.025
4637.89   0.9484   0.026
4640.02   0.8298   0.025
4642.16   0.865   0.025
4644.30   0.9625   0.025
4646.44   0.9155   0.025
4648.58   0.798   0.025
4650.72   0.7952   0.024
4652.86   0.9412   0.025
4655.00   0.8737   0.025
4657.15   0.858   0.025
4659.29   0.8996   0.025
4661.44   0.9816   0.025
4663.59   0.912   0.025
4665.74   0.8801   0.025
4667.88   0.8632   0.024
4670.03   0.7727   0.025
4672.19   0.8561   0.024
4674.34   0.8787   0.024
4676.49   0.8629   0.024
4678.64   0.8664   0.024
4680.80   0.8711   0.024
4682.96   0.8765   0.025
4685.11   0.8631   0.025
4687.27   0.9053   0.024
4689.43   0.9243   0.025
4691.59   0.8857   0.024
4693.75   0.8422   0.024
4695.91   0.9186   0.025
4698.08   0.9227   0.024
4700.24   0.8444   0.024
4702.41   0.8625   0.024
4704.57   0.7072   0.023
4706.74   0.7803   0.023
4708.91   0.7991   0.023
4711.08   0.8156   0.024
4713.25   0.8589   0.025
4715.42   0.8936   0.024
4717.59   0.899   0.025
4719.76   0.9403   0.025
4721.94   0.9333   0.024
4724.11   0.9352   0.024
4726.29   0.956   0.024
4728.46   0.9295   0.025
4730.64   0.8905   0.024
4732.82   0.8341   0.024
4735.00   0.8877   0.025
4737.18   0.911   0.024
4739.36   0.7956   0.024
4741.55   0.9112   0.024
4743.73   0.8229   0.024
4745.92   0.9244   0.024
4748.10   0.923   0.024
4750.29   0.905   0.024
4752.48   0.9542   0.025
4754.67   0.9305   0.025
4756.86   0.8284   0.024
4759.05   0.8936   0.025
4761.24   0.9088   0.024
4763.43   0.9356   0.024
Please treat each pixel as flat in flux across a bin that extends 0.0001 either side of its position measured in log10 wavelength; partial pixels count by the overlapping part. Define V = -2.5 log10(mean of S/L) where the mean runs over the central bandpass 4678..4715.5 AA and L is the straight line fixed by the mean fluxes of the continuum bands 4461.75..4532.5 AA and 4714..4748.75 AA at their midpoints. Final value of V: 0.04 mag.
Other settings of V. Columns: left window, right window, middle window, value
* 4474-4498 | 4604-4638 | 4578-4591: 0.05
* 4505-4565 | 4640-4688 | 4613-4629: -0.03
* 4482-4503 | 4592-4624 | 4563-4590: 0.00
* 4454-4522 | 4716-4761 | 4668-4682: 0.03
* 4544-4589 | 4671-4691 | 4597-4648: -0.03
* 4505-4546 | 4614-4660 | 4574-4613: 0.01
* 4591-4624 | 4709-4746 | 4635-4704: 0.00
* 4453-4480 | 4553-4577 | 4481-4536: -0.04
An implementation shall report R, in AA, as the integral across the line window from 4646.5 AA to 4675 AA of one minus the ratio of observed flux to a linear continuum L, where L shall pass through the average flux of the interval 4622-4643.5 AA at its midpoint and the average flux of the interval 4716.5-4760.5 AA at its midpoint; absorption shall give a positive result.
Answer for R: 0.8 AA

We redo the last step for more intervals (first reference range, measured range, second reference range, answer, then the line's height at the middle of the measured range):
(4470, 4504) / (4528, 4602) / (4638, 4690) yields 0.87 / 0.842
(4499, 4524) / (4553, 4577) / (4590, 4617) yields 0.38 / 0.875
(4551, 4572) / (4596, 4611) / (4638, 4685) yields 0.01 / 0.865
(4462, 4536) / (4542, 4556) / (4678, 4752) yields 0.02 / 0.831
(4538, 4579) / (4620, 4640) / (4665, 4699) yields -0.89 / 0.866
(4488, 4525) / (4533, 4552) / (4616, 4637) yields 1.29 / 0.869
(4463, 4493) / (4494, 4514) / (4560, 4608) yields -1.05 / 0.813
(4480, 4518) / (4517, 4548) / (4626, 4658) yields 1.57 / 0.853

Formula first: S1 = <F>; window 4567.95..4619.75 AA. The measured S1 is 0.861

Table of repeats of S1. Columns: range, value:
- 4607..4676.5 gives 0.885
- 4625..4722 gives 0.876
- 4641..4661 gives 0.882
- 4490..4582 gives 0.839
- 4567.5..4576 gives 0.876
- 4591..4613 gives 0.871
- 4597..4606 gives 0.858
